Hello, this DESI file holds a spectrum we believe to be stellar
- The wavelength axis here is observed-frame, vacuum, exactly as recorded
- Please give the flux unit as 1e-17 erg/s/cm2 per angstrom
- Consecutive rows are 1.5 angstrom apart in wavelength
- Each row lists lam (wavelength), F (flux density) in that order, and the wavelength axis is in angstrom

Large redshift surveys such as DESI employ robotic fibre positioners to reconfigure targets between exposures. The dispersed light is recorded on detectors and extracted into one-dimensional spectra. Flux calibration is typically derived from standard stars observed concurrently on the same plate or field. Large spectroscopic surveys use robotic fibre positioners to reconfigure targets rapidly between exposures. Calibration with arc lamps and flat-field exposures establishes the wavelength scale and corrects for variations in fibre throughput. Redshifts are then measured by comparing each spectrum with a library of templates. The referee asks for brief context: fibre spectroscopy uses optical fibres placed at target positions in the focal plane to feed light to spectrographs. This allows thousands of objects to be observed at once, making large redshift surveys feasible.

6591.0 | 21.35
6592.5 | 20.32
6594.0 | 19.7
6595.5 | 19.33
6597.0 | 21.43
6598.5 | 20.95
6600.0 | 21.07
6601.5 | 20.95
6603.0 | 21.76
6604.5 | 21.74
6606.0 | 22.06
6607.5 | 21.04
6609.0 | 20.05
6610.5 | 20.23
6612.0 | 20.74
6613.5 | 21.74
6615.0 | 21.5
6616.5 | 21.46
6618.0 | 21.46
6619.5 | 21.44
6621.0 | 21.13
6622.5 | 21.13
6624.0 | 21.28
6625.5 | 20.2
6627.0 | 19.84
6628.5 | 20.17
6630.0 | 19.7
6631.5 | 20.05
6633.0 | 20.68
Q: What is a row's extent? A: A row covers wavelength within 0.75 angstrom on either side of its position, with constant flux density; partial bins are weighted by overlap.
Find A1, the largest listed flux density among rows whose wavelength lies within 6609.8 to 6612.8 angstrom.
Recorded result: 20.74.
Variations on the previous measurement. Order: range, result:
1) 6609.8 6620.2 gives 21.74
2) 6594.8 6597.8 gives 21.43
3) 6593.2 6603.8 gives 21.76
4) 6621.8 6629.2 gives 21.28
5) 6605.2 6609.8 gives 22.06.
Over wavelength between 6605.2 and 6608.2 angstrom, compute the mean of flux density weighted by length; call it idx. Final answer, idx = 21.6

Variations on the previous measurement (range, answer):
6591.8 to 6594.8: 20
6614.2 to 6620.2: 21.5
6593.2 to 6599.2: 20.3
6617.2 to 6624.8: 21.3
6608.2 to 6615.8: 20.9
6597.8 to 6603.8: 21.2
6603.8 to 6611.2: 21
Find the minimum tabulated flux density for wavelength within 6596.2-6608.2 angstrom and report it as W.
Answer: 20.95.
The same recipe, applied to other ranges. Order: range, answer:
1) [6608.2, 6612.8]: 20.05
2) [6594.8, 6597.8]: 19.33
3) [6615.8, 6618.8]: 21.46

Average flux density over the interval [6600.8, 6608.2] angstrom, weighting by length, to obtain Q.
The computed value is 21.5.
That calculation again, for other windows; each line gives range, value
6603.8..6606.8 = 21.9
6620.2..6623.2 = 21.1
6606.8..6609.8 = 20.5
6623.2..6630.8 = 20.2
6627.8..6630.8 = 19.9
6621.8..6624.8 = 21.2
